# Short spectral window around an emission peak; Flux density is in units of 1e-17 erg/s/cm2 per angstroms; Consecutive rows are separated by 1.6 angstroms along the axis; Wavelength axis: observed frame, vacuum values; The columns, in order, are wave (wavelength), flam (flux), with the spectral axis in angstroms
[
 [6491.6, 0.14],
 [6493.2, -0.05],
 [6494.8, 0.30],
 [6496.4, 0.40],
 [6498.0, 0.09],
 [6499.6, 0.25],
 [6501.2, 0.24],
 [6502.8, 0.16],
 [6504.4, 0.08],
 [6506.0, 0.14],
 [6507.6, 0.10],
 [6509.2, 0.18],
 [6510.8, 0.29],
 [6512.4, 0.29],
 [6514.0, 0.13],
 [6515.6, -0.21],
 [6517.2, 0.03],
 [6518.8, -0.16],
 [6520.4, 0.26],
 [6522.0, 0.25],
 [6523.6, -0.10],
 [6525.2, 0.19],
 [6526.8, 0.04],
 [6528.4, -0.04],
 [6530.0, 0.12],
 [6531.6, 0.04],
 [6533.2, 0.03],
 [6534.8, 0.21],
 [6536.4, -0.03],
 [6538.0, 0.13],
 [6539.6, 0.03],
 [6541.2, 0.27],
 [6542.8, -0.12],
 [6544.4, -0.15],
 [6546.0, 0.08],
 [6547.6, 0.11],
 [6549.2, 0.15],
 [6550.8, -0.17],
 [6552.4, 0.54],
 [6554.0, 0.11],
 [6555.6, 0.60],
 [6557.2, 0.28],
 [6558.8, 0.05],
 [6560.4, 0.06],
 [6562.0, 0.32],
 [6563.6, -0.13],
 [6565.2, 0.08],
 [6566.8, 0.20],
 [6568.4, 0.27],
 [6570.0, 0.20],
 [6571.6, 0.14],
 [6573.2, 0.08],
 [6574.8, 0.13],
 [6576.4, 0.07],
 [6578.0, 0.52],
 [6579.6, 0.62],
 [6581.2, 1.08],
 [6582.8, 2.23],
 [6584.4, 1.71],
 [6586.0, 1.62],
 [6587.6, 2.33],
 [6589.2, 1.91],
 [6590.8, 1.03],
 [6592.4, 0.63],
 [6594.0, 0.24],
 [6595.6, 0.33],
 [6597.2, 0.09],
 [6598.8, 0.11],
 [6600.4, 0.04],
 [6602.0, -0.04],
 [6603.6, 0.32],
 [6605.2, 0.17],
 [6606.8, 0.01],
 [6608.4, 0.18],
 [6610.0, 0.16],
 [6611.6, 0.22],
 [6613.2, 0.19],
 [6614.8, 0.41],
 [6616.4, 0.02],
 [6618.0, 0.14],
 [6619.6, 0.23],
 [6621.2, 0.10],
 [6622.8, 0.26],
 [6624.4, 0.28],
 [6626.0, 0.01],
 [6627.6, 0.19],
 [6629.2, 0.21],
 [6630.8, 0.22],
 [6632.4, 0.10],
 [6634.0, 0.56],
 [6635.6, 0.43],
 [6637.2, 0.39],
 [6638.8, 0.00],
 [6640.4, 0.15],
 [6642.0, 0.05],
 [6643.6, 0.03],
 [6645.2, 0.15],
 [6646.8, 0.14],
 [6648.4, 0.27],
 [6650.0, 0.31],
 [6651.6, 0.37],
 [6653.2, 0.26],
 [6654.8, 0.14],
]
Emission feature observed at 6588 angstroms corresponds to [O II]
